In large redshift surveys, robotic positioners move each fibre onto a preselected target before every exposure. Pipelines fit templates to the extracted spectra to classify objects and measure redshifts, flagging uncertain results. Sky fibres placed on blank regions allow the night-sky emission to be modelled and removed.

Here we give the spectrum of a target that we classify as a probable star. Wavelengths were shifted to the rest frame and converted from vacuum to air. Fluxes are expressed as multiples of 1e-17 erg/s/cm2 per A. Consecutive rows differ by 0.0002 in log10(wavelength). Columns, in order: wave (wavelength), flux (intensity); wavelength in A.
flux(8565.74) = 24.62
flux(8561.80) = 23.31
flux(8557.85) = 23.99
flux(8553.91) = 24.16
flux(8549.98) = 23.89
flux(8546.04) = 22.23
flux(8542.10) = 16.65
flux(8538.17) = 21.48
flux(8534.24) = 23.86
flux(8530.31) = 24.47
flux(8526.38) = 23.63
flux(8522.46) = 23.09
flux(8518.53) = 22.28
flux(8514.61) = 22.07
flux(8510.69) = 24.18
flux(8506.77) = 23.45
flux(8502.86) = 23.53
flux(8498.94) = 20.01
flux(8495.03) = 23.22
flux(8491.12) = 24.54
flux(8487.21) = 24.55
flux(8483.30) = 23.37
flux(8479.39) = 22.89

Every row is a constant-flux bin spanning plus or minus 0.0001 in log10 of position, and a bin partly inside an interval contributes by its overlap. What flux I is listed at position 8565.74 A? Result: 24.62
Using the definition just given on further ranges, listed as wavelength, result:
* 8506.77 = 23.45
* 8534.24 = 23.86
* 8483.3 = 23.37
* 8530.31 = 24.47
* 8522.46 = 23.09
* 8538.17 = 21.48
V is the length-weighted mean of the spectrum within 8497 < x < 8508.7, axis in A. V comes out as 22.3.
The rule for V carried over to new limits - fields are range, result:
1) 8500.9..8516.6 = 23.3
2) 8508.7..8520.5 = 22.8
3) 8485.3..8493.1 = 24.5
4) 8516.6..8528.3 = 23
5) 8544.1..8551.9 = 23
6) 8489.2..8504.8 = 22.8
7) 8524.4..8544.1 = 22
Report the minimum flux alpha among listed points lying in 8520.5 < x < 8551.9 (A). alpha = 16.65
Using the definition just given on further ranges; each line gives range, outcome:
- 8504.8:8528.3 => 22.07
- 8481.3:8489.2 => 23.37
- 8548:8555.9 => 23.89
